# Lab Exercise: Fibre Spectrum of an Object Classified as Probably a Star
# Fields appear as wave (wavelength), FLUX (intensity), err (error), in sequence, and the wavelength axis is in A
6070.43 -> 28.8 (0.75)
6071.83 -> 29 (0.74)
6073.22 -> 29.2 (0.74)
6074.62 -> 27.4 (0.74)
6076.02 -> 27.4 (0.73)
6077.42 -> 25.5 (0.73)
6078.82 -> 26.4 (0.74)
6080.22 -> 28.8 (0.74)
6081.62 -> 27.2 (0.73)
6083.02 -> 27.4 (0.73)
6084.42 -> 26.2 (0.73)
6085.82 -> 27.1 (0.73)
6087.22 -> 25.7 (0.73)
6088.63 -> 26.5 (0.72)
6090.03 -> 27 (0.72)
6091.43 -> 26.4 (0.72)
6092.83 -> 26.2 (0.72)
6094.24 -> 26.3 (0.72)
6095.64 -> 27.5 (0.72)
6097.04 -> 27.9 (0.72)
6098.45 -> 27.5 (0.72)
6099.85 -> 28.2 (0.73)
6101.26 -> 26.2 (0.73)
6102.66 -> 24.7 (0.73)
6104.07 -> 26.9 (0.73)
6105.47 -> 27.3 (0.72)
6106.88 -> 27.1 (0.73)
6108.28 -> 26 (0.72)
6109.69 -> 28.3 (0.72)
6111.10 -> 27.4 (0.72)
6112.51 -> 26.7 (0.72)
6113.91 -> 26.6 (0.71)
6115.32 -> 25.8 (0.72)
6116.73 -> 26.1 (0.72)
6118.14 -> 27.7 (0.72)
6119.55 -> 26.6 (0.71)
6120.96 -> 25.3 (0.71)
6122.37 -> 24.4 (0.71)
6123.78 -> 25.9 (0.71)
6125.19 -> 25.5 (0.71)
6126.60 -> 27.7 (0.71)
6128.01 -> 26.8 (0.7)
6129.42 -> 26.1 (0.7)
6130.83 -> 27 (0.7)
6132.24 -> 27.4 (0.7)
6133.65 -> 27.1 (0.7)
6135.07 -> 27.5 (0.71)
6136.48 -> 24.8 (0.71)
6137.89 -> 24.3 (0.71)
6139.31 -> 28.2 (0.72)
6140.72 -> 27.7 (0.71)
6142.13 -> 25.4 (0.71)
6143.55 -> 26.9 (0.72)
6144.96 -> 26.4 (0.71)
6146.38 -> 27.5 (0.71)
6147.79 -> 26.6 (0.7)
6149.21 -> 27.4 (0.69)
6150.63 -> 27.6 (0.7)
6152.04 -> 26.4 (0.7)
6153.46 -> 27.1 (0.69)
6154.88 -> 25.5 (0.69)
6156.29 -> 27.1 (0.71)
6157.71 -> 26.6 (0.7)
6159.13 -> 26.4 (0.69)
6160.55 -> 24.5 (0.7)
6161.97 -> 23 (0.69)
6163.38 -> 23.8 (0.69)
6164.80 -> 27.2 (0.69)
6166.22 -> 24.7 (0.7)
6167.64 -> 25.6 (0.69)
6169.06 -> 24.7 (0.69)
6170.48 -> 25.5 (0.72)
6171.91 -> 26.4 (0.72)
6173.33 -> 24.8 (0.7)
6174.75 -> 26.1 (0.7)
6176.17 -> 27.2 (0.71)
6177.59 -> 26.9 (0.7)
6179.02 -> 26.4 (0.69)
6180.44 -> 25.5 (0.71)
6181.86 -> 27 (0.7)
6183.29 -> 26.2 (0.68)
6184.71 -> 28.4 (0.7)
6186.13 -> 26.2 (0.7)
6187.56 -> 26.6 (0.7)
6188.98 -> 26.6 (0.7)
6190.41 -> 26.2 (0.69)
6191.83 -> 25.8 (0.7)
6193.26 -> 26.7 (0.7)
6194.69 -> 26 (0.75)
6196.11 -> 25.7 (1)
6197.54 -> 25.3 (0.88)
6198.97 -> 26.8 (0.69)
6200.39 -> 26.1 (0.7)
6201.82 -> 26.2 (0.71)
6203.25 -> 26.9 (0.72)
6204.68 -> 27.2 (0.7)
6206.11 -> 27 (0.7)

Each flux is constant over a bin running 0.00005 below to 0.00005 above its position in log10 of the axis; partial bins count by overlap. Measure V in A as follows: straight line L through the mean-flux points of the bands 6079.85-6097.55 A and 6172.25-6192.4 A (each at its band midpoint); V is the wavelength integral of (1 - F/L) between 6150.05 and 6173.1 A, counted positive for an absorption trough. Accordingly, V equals 0.7 A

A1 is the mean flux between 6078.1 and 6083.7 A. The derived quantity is 27.4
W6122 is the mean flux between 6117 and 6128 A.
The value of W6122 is 26.2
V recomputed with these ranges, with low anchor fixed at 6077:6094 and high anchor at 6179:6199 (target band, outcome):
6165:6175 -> 0.36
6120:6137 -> 0.15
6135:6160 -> -0.10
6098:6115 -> -0.16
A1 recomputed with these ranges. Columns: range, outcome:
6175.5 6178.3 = 27.1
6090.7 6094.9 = 26.3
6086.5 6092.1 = 26.4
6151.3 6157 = 26.6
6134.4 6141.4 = 26.5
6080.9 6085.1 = 27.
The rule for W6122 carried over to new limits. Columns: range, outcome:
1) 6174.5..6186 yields 26.7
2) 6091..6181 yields 26.4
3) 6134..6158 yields 26.7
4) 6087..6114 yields 26.8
